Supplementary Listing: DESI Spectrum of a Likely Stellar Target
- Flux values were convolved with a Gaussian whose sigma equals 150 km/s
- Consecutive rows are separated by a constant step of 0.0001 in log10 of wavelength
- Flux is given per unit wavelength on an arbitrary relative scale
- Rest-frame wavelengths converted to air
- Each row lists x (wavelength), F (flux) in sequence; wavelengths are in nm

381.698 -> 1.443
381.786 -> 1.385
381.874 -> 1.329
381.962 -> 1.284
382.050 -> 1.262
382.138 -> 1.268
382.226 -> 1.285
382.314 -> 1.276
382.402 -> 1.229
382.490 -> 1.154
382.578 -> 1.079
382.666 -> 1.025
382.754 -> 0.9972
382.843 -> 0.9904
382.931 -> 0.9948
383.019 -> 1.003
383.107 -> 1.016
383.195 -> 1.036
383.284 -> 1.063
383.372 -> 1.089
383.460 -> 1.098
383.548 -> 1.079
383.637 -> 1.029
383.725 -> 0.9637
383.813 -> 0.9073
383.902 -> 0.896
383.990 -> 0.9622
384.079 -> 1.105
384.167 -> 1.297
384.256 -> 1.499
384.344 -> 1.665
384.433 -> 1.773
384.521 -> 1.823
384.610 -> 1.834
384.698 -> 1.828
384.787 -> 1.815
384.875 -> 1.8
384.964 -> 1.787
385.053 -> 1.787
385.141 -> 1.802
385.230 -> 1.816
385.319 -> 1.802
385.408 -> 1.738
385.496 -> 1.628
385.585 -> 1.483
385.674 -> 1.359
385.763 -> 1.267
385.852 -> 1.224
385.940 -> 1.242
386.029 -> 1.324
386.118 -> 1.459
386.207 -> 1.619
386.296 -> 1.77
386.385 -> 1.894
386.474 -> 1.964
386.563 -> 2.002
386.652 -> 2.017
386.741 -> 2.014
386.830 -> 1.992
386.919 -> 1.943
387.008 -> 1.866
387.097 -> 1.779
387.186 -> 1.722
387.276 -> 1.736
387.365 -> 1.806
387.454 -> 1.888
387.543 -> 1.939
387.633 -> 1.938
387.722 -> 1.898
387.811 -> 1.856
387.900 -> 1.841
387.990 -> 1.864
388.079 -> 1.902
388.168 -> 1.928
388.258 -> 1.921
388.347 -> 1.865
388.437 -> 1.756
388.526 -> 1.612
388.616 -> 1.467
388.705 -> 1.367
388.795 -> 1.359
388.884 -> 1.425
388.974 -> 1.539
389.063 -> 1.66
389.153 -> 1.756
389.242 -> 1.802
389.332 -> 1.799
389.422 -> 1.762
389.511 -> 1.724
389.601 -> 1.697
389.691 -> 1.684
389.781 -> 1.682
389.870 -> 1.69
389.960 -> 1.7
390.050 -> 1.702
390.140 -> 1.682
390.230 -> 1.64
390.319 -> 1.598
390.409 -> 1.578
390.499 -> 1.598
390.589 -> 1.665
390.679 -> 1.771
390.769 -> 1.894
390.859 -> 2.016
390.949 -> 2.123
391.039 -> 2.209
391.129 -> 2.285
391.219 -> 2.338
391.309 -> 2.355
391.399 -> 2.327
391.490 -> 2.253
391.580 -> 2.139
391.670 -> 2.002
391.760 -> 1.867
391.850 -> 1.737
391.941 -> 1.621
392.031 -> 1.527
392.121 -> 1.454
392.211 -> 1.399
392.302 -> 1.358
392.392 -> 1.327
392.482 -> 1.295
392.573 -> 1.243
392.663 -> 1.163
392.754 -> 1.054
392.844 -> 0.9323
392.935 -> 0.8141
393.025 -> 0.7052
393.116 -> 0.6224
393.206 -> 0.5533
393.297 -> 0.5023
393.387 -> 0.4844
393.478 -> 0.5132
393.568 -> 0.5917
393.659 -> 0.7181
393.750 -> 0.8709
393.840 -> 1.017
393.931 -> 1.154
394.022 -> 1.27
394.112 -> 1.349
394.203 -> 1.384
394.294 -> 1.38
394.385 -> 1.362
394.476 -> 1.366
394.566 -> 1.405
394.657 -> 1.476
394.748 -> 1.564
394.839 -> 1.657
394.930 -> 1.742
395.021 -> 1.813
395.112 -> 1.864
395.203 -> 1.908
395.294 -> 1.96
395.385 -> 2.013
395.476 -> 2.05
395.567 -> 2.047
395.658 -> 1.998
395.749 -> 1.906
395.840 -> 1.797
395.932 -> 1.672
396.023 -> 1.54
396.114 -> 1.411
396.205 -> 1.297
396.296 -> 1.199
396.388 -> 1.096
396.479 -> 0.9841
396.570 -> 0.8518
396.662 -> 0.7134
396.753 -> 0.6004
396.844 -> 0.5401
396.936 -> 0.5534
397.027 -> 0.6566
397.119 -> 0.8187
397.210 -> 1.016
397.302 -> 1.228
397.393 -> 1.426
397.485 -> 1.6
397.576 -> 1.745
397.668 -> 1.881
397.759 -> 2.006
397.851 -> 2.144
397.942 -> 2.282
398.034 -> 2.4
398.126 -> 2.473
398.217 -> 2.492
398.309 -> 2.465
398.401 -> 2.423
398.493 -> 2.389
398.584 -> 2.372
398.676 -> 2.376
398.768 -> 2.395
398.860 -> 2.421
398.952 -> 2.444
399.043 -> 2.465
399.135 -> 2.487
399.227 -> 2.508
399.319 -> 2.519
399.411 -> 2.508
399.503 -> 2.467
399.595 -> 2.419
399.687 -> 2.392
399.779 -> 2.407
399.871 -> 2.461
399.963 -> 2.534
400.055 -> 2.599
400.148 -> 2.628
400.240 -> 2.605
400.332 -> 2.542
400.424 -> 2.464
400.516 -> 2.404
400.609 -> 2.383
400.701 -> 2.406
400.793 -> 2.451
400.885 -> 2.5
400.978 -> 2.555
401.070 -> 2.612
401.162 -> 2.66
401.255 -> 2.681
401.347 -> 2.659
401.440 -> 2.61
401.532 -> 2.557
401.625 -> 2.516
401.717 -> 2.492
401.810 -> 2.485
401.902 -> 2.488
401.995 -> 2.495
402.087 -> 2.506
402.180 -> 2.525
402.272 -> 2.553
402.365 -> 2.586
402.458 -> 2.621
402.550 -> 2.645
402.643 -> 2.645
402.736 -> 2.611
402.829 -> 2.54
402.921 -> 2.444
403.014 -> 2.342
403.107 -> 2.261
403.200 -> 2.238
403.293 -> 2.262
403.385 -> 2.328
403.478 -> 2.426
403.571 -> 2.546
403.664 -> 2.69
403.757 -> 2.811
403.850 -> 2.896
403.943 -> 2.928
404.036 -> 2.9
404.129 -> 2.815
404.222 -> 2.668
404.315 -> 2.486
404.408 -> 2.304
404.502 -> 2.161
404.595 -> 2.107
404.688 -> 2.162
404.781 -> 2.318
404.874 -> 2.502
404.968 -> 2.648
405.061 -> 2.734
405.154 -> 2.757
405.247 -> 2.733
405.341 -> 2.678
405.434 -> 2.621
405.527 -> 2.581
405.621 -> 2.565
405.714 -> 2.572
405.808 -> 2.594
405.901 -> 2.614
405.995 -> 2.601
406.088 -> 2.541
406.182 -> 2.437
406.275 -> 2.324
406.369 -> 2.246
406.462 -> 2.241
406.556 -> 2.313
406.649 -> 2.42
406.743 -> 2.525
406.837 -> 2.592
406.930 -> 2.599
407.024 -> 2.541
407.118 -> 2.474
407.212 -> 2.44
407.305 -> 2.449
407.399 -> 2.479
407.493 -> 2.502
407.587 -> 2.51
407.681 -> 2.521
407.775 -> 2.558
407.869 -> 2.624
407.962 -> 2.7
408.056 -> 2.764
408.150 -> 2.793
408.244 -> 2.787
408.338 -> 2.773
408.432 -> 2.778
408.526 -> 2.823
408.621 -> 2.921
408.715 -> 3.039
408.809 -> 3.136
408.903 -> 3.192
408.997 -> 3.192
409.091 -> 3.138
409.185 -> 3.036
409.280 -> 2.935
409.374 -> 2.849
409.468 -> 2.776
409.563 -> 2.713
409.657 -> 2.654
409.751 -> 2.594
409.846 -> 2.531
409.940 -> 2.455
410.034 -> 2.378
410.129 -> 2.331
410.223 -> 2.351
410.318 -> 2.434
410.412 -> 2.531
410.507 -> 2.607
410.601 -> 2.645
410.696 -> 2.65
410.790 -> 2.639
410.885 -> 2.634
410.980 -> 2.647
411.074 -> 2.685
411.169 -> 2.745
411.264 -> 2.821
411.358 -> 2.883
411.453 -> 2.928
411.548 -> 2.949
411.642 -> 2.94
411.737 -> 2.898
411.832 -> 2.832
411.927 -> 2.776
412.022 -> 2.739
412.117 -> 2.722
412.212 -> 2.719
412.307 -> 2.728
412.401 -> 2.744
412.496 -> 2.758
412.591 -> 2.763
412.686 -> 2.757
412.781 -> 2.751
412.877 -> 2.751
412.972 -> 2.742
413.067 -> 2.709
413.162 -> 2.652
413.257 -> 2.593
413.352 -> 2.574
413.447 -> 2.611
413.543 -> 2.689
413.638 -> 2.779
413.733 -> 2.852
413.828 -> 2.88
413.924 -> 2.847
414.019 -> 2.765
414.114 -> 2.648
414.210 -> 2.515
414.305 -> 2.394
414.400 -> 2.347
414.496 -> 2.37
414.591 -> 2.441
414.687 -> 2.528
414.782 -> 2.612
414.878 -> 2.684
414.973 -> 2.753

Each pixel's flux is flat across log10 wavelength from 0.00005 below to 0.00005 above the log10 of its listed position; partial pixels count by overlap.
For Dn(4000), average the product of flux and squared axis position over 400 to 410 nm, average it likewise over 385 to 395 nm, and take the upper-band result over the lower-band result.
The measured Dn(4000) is 1.77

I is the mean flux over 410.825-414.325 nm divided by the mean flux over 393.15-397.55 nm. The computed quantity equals 2.2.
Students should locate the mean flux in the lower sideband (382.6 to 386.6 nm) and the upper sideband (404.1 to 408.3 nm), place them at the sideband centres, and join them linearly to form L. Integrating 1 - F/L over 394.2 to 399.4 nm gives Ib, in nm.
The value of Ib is 0.79 nm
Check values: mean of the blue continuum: 1.41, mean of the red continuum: 2.52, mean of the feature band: 1.74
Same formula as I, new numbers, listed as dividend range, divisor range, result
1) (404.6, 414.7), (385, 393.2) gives 1.58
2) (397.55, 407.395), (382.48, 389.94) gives 1.59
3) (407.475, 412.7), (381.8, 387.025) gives 1.92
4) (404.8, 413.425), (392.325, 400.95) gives 1.58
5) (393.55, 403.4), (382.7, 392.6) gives 1.22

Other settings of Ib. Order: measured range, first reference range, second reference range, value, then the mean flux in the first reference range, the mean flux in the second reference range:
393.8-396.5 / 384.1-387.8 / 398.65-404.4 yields 0.78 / 1.73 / 2.53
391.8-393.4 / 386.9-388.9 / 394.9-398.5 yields 0.55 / 1.77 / 1.62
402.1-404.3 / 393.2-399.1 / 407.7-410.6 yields -0.38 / 1.55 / 2.74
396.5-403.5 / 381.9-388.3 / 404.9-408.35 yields 0.09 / 1.52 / 2.56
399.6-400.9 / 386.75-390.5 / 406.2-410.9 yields -0.12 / 1.74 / 2.64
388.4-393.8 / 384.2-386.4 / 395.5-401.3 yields 0.83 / 1.64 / 2.01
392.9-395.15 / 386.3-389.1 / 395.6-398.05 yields 0.55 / 1.8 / 1.37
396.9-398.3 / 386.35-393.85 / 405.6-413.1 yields 0.25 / 1.62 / 2.68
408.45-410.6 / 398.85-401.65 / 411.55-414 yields -0.05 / 2.51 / 2.76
